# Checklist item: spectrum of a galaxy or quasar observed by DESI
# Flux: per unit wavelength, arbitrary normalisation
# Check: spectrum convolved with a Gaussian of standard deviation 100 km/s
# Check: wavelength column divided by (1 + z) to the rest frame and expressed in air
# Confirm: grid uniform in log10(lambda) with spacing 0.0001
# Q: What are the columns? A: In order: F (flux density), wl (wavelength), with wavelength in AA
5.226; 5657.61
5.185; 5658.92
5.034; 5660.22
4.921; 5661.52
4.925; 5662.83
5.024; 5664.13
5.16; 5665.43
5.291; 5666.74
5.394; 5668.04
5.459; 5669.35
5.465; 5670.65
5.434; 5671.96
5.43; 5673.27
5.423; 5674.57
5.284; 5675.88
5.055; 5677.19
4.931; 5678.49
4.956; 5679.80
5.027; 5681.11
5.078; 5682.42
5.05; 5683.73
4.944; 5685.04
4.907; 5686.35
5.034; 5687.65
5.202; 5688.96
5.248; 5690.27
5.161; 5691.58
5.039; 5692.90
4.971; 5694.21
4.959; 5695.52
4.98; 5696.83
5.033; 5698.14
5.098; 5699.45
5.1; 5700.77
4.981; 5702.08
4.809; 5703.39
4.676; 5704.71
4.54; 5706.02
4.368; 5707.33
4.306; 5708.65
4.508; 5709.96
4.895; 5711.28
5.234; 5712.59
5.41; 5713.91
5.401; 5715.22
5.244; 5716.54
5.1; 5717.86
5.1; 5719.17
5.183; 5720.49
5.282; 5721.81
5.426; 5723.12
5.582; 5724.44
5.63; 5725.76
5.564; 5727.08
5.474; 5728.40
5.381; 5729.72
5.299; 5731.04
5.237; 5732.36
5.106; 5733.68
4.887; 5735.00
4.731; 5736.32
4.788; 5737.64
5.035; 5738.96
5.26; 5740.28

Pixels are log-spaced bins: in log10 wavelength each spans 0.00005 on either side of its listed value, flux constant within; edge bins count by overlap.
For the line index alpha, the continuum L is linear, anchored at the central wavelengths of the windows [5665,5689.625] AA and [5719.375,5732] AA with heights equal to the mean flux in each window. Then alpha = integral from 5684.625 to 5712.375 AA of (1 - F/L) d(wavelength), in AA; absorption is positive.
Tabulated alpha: 2.01 AA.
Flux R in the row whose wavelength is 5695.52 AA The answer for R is 4.959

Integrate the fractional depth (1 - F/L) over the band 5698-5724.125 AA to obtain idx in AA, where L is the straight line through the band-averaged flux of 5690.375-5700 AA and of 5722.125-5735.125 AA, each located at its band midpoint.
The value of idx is 1.1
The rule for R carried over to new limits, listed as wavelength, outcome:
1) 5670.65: 5.465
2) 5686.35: 4.907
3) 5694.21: 4.971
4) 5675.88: 5.284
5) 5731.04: 5.299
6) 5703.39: 4.809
